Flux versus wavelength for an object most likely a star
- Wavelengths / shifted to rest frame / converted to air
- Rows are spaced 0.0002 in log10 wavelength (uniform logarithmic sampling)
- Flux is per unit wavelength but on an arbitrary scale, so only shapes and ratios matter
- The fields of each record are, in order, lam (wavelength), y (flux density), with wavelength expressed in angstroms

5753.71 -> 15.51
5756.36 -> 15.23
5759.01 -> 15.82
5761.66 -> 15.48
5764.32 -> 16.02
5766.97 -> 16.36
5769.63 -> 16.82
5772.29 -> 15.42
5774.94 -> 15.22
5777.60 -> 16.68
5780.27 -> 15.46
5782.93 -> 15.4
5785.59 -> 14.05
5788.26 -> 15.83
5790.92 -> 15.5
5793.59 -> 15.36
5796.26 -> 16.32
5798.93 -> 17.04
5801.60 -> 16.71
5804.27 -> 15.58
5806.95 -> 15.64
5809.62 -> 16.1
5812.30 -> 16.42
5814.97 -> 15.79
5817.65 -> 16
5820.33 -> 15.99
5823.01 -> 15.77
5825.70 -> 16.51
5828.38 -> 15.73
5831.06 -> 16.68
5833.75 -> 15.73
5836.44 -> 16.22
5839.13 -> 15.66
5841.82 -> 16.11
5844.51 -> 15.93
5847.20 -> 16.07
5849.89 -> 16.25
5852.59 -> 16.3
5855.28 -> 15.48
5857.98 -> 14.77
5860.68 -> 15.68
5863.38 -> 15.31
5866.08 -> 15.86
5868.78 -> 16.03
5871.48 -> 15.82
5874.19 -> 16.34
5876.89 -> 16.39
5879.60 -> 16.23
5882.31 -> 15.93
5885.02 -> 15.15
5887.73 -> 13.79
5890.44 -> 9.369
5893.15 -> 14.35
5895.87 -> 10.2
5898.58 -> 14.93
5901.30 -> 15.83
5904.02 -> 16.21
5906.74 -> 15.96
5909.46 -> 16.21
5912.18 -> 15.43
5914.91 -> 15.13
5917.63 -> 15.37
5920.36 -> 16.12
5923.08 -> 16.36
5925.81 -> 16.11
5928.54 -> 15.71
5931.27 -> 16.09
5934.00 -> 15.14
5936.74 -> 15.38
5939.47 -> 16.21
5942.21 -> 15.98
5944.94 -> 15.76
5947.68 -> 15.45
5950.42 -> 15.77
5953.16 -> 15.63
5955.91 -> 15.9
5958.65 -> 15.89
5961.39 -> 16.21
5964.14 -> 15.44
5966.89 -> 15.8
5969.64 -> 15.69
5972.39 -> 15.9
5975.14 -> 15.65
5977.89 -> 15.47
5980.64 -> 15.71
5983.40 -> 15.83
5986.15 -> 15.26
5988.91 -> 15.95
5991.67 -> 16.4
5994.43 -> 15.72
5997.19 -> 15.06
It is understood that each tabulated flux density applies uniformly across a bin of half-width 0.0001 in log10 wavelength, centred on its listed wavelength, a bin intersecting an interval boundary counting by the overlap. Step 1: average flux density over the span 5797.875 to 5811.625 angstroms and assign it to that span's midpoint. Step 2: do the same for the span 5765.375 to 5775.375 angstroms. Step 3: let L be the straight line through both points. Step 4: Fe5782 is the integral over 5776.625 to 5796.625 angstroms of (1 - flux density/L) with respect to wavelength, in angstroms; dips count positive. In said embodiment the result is 0.7 angstroms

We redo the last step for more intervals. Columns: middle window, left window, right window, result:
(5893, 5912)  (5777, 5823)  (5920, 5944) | 1.20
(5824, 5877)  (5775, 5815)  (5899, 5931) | -0.31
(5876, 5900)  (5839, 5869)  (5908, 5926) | 2.73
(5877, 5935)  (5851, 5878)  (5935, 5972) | 2.67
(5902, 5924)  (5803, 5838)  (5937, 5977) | 0.03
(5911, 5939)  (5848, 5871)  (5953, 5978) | 0.10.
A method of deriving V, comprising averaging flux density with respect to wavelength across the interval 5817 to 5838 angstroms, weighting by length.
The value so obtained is 16.1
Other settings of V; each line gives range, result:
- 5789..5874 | 16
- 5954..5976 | 15.8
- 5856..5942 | 15.3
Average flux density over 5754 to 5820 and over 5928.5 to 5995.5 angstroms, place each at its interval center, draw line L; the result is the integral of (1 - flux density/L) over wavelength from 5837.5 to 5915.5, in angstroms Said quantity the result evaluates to 2.6 angstroms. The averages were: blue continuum 15.8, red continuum 15.8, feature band 15.3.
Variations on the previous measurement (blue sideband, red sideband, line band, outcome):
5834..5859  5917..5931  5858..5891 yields 1.3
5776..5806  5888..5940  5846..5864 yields -0.4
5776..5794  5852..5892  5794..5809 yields -0.8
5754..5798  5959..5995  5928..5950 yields 0.1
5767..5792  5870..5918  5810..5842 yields -1.5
